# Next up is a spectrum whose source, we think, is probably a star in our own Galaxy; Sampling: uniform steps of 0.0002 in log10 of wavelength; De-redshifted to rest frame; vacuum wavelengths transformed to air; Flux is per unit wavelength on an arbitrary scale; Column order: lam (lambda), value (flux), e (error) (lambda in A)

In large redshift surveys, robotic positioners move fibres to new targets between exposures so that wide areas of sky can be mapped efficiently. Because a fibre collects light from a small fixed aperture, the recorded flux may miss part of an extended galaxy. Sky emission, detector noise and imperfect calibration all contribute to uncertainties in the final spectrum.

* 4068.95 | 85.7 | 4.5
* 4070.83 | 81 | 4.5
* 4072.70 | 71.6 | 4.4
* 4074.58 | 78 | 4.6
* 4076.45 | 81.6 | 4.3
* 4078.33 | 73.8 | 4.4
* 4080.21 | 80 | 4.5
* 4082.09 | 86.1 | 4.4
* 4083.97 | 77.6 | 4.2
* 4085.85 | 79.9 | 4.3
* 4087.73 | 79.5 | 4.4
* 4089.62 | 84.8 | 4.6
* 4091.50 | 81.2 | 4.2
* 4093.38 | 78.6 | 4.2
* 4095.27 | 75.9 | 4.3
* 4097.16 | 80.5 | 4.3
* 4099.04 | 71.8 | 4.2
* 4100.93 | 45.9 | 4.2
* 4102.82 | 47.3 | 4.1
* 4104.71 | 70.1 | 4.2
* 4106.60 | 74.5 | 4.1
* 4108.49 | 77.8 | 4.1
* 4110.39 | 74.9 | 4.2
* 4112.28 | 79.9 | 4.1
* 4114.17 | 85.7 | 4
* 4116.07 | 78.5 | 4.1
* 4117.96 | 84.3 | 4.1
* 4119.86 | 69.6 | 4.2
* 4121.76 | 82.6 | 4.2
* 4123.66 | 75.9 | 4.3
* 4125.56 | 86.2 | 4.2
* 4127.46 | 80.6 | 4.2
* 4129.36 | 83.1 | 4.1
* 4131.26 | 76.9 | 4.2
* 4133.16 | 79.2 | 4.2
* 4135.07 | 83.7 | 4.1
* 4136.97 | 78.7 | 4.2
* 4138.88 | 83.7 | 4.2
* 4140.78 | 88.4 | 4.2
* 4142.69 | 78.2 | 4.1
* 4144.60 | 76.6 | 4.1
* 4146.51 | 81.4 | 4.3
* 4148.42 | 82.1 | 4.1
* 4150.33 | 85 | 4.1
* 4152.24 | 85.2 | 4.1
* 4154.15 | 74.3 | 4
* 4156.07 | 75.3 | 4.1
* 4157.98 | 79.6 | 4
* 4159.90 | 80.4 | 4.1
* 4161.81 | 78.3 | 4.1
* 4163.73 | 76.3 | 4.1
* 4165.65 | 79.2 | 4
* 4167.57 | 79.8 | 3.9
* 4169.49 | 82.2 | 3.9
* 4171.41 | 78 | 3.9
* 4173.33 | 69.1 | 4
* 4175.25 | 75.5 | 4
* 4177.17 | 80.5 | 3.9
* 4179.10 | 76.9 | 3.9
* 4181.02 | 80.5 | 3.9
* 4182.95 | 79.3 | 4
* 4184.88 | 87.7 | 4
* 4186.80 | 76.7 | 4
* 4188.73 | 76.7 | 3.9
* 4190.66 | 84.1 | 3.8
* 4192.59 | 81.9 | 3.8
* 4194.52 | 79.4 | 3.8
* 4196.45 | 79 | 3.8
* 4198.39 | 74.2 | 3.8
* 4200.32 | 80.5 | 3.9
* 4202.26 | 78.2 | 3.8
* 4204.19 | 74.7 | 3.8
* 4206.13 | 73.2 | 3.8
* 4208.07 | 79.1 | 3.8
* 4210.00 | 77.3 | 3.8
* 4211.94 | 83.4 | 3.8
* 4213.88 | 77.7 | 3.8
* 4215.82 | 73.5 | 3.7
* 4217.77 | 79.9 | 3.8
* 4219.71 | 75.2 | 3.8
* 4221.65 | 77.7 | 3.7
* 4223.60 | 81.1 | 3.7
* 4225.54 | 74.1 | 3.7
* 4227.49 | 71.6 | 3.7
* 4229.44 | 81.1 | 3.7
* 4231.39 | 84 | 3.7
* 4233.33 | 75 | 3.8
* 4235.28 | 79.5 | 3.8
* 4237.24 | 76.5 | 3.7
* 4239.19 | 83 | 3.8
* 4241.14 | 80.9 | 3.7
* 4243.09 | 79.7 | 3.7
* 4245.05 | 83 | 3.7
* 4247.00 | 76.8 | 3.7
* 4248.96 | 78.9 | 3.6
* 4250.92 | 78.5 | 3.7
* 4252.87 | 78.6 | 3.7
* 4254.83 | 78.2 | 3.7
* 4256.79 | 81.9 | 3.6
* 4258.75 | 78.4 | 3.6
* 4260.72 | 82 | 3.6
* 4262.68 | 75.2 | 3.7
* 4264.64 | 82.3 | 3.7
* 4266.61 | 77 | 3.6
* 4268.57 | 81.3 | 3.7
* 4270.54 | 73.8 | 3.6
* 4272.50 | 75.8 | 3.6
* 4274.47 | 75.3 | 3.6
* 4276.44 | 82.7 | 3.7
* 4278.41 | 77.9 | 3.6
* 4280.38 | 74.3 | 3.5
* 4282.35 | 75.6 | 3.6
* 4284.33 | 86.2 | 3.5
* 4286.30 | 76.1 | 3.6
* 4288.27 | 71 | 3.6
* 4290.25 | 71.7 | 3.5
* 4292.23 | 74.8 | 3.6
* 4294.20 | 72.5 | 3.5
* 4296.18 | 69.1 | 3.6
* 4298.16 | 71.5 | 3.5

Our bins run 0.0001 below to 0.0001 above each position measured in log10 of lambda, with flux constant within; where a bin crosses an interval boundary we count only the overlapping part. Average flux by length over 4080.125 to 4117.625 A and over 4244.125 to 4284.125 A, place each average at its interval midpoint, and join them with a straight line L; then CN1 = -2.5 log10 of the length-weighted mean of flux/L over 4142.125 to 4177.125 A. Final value -0.03 mag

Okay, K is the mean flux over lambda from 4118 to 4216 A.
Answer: 79.3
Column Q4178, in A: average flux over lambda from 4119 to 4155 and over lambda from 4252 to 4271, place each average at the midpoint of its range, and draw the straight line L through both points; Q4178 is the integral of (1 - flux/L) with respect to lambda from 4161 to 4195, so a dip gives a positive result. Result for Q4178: 0.5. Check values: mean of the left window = 80.7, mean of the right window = 79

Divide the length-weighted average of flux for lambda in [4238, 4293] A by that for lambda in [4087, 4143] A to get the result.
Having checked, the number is 1.01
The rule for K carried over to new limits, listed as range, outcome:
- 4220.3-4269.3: 79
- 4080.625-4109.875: 74.2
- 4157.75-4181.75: 78.1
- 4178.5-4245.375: 78.7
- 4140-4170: 80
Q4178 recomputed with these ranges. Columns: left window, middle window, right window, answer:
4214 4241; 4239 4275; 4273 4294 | -0.85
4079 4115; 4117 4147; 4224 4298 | -1.88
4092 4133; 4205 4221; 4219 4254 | 0.13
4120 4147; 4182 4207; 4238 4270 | 0.39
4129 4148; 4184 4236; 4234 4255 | 1.00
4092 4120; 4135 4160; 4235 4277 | -2.00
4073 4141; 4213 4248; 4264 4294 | -0.59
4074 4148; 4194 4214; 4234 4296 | 0.00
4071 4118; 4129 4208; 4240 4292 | -2.51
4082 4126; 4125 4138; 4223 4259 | -0.77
